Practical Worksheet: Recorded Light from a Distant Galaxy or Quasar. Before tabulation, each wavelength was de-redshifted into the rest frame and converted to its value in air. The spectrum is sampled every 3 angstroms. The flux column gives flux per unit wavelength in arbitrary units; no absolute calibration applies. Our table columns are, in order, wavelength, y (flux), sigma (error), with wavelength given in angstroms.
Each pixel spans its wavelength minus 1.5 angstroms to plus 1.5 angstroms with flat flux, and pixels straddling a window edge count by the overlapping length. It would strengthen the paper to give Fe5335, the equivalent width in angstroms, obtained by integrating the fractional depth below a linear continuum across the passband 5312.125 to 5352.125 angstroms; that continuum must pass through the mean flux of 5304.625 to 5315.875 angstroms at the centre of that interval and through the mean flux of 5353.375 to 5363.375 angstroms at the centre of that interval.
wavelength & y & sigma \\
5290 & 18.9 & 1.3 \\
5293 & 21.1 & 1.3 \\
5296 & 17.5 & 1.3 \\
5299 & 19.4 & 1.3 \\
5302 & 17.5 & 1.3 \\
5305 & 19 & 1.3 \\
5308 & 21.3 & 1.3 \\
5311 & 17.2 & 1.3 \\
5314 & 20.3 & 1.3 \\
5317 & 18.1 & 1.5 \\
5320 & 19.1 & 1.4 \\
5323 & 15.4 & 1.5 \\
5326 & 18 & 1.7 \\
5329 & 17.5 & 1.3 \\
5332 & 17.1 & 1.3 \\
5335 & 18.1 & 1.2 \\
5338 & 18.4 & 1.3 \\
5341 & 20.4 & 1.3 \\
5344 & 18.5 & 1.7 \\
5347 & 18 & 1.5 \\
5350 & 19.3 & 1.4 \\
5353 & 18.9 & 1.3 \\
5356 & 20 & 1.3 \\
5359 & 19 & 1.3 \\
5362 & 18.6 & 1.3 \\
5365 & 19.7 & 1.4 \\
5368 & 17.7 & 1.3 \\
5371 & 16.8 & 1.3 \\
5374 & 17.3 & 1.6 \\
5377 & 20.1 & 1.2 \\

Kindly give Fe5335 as 2.1 angstroms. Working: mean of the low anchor 19.4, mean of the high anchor 19.2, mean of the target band 18.3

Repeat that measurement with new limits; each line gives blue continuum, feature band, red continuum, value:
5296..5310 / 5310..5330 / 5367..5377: 0.8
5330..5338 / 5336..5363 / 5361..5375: -1.7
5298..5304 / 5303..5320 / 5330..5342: -0.7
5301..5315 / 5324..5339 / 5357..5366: 1.1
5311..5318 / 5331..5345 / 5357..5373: 0.1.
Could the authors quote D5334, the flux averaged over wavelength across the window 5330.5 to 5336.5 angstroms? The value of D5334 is 17.6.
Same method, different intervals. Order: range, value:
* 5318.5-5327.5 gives 17.5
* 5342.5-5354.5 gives 18.7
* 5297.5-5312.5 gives 18.9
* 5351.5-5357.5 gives 19.4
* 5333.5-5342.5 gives 19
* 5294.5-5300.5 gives 18.4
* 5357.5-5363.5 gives 18.8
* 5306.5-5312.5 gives 19.2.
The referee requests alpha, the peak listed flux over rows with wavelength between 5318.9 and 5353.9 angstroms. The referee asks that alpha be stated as 20.4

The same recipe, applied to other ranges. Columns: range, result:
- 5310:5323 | 20.3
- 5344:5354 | 19.3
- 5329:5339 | 18.4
